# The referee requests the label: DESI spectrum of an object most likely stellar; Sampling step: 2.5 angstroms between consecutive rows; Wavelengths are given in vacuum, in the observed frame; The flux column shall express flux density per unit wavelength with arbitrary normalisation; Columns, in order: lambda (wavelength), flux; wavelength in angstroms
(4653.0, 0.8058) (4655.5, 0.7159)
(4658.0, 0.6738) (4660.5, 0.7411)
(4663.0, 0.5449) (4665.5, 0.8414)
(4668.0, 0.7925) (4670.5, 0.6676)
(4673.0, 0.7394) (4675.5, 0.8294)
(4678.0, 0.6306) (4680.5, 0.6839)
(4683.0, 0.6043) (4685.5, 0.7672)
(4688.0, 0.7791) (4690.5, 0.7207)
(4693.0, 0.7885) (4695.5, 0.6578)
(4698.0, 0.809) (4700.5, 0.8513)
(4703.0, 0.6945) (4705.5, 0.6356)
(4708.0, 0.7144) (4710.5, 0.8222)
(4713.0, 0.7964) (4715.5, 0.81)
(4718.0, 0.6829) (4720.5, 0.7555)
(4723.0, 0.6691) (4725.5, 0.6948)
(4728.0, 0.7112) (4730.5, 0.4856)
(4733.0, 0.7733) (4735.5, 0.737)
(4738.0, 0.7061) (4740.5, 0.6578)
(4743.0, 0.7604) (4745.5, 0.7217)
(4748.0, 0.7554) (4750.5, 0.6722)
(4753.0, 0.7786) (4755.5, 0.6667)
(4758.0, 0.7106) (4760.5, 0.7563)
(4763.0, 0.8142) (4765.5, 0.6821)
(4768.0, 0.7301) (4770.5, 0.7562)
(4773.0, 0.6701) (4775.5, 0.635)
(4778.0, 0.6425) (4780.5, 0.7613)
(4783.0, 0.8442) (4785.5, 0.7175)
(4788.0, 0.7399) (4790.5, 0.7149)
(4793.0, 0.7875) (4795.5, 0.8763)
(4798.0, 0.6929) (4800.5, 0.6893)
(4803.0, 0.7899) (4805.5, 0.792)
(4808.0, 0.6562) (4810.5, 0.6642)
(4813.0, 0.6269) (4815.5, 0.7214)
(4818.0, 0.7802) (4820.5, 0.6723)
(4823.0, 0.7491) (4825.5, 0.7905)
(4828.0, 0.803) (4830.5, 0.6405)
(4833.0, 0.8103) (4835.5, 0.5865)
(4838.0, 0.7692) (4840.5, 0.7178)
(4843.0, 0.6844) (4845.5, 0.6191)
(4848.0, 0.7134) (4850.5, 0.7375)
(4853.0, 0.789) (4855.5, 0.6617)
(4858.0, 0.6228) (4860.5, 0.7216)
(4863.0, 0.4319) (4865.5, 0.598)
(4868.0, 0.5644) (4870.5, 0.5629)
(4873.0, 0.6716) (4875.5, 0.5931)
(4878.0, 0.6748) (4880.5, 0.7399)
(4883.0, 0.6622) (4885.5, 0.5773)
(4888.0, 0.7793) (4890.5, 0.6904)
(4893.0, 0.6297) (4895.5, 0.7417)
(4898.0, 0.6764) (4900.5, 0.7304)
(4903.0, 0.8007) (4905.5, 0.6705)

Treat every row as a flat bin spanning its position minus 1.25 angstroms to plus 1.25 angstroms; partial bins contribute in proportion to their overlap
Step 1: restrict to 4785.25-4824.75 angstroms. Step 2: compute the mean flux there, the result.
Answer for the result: 0.73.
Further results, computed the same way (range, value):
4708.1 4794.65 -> 0.725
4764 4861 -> 0.72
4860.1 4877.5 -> 0.589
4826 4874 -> 0.671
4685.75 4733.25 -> 0.729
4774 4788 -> 0.721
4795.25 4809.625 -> 0.738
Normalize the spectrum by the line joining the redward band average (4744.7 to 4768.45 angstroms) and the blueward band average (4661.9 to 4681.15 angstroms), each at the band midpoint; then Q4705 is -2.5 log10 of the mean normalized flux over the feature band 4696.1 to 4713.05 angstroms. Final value -0.05 mag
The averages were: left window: 0.719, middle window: 0.754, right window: 0.729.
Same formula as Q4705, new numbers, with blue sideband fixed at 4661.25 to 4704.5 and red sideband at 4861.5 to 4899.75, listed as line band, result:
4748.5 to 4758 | -0.019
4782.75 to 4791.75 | -0.093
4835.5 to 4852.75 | -0.073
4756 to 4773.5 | -0.059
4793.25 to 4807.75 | -0.128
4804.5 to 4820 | -0.051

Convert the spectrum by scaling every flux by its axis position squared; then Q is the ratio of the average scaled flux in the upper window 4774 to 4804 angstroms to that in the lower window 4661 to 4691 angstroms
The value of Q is 1.1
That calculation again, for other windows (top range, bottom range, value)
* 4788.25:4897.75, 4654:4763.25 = 1.01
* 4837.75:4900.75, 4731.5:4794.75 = 0.95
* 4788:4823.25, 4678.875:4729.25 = 1.04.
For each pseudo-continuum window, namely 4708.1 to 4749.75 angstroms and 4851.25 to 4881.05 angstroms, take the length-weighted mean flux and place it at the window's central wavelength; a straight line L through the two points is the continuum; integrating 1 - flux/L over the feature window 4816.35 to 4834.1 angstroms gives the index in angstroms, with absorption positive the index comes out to -2.36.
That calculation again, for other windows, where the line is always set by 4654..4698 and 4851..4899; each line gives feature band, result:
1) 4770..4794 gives -1.4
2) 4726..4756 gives -0.2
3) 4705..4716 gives -0.8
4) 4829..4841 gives -0.7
